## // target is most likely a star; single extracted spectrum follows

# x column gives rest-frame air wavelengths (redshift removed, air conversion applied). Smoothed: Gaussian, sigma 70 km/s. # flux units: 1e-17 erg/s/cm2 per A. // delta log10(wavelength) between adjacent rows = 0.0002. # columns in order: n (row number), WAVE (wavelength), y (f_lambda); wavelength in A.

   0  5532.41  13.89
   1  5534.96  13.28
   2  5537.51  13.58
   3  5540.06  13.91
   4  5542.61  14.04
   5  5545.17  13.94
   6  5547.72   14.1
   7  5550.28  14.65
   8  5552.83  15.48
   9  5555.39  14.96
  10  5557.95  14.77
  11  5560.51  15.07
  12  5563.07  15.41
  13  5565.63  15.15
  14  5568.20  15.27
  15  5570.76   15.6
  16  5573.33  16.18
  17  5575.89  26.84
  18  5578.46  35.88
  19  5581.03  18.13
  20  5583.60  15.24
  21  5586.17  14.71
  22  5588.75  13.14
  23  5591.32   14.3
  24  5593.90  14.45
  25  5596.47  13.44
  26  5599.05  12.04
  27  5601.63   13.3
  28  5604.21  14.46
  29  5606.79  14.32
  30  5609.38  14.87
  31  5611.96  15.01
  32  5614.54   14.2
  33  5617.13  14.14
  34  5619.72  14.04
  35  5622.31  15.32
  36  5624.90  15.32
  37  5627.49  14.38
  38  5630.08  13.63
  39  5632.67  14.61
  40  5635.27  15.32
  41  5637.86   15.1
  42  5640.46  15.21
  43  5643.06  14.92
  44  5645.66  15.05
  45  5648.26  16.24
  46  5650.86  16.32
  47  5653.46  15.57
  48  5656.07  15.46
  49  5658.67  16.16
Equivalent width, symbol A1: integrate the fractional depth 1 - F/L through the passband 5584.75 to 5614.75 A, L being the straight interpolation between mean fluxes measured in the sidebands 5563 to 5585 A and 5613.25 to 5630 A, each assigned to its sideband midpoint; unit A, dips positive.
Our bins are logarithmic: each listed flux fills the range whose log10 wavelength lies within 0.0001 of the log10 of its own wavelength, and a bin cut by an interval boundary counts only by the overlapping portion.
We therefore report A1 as 4.9 A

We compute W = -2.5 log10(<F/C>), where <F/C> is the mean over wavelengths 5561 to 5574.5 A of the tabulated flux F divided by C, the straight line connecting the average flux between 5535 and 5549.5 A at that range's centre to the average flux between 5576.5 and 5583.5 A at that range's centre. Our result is 0.35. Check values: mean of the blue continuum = 13.9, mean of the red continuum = 25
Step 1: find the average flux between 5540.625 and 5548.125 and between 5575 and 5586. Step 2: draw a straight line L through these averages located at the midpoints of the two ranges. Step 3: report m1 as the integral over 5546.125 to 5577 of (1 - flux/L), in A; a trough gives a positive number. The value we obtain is 3.71 A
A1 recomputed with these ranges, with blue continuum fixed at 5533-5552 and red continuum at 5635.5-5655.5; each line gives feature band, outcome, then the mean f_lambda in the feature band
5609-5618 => 0.3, 14.6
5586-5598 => 0.6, 13.9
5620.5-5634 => 0.5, 14.6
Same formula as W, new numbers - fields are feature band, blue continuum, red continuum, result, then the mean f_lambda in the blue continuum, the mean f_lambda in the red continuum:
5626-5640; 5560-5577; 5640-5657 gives 0.08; 17.1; 15.6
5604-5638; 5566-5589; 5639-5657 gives 0.16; 19.1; 15.5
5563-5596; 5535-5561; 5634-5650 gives -0.20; 14.4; 15.3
